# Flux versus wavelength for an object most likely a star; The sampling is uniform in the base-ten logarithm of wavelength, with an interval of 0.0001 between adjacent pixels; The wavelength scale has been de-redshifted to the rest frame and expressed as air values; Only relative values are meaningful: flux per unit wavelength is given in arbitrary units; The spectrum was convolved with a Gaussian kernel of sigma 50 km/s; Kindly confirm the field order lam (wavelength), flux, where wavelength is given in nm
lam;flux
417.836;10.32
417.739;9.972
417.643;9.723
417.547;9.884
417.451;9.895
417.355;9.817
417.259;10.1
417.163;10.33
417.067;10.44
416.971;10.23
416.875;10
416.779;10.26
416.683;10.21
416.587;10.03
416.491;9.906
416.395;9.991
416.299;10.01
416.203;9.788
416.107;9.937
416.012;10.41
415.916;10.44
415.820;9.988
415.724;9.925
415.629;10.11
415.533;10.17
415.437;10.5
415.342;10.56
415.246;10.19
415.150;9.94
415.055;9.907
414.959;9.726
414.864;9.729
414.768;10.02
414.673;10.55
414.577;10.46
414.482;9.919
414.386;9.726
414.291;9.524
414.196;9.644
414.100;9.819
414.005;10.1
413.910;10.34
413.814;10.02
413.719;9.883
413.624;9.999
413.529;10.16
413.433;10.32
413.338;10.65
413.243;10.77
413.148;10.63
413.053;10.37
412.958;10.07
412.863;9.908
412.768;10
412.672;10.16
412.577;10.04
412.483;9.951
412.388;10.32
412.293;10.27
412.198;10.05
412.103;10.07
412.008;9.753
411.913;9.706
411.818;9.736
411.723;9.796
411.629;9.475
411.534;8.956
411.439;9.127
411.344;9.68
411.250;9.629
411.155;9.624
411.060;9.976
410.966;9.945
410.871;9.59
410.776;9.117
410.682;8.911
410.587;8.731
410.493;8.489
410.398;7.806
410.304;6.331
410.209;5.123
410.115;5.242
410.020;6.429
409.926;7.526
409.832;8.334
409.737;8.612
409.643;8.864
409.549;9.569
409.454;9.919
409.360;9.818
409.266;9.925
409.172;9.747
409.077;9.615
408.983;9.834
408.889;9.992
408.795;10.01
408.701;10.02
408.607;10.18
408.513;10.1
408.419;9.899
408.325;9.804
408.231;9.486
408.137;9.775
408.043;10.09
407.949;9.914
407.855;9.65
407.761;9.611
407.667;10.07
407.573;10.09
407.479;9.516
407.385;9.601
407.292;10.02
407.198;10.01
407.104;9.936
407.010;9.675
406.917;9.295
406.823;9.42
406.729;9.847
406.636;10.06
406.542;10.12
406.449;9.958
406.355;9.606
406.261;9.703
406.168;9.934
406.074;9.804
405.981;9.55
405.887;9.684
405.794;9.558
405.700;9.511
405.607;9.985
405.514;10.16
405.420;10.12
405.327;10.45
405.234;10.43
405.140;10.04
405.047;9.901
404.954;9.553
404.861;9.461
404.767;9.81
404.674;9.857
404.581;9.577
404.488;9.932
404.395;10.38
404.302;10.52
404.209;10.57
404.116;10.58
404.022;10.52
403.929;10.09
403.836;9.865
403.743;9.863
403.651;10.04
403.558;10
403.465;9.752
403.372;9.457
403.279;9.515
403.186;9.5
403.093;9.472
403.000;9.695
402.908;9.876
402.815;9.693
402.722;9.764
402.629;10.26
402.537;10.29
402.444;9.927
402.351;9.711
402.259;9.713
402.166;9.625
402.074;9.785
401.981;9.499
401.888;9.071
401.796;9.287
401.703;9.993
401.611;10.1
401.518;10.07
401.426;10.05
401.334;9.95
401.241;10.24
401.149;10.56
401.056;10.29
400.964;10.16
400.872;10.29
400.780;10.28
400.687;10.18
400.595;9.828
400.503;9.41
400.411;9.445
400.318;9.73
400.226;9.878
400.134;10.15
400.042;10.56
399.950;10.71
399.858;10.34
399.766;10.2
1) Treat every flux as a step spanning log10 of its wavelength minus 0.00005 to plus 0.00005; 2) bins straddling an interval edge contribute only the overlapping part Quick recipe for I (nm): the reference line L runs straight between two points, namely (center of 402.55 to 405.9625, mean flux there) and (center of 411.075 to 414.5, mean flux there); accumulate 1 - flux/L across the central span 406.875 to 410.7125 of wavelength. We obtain 0.302 nm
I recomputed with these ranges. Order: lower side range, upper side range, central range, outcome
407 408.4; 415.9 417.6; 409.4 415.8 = 0.28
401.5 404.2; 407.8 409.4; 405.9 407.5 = 0.01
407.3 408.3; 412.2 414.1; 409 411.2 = 0.30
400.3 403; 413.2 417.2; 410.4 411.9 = 0.10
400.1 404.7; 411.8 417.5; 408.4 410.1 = 0.13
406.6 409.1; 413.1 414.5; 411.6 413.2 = 0.00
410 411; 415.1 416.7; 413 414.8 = -0.18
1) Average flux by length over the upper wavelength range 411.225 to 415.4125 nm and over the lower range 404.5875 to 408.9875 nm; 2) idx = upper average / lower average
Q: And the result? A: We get 1.0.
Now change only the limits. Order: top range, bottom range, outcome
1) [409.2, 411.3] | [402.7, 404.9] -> 0.86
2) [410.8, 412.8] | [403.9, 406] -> 0.98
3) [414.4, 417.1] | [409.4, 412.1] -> 1.16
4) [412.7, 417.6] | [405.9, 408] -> 1.03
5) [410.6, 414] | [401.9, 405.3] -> 1.00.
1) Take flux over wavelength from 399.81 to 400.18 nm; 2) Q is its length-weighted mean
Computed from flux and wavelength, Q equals 10.5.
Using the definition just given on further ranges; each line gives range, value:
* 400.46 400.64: 9.63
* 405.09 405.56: 10.2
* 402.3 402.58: 9.97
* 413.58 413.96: 10.1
